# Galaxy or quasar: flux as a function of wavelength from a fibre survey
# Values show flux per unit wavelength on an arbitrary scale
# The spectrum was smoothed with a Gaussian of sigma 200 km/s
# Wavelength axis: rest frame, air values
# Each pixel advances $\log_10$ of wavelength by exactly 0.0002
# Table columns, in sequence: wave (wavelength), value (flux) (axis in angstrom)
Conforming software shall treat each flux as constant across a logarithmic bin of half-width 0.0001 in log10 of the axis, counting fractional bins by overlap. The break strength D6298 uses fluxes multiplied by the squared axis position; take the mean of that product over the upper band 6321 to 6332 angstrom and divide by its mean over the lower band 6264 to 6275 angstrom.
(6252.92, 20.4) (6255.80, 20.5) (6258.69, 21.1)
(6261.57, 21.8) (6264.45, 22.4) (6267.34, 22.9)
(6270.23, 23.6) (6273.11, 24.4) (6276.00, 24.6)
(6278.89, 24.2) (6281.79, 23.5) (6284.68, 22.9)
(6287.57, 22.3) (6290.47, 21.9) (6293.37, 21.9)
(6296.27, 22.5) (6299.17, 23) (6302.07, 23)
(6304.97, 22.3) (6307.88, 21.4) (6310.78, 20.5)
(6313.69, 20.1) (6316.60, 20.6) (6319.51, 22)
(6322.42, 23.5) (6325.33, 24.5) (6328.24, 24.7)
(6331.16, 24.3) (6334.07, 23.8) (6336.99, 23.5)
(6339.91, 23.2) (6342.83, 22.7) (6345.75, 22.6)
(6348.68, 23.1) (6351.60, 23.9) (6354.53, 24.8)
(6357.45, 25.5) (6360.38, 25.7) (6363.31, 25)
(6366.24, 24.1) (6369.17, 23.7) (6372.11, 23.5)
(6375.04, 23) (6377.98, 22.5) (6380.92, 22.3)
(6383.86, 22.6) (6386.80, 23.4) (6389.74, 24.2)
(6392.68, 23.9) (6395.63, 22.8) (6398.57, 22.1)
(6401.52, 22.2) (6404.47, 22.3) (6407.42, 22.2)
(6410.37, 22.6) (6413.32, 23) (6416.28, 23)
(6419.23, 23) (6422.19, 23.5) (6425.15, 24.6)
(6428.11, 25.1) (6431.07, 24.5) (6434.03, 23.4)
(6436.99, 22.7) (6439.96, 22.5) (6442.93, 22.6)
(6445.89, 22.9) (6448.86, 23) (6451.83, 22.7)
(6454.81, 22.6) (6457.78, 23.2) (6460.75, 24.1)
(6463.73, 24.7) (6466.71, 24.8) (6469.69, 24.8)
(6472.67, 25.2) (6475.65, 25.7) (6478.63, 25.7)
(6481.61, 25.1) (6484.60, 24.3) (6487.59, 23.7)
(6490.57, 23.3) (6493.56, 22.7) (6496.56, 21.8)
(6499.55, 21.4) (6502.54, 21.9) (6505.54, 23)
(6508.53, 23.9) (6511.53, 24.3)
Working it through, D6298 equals 1.1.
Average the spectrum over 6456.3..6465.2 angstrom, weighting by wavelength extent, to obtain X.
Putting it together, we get 24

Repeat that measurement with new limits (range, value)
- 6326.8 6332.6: 24.5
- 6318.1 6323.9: 22.8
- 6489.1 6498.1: 22.6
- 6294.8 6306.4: 22.7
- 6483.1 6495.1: 23.5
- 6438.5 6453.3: 22.7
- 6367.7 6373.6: 23.6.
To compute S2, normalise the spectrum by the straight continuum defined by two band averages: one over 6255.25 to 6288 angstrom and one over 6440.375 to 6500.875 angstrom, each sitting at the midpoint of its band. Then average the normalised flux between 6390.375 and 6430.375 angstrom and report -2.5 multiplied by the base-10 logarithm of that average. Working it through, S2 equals 0.01 mag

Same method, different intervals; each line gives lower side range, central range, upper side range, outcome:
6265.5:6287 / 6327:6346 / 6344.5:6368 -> 0.027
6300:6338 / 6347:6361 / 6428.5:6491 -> -0.071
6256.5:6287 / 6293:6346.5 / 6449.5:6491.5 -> 0.033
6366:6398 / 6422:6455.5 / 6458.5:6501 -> 0.017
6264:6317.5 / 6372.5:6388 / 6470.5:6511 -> 0.012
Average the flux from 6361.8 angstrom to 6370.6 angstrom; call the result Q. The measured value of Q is 24.3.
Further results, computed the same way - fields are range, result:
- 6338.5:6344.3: 23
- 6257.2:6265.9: 21.7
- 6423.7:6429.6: 24.9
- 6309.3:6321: 20.8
